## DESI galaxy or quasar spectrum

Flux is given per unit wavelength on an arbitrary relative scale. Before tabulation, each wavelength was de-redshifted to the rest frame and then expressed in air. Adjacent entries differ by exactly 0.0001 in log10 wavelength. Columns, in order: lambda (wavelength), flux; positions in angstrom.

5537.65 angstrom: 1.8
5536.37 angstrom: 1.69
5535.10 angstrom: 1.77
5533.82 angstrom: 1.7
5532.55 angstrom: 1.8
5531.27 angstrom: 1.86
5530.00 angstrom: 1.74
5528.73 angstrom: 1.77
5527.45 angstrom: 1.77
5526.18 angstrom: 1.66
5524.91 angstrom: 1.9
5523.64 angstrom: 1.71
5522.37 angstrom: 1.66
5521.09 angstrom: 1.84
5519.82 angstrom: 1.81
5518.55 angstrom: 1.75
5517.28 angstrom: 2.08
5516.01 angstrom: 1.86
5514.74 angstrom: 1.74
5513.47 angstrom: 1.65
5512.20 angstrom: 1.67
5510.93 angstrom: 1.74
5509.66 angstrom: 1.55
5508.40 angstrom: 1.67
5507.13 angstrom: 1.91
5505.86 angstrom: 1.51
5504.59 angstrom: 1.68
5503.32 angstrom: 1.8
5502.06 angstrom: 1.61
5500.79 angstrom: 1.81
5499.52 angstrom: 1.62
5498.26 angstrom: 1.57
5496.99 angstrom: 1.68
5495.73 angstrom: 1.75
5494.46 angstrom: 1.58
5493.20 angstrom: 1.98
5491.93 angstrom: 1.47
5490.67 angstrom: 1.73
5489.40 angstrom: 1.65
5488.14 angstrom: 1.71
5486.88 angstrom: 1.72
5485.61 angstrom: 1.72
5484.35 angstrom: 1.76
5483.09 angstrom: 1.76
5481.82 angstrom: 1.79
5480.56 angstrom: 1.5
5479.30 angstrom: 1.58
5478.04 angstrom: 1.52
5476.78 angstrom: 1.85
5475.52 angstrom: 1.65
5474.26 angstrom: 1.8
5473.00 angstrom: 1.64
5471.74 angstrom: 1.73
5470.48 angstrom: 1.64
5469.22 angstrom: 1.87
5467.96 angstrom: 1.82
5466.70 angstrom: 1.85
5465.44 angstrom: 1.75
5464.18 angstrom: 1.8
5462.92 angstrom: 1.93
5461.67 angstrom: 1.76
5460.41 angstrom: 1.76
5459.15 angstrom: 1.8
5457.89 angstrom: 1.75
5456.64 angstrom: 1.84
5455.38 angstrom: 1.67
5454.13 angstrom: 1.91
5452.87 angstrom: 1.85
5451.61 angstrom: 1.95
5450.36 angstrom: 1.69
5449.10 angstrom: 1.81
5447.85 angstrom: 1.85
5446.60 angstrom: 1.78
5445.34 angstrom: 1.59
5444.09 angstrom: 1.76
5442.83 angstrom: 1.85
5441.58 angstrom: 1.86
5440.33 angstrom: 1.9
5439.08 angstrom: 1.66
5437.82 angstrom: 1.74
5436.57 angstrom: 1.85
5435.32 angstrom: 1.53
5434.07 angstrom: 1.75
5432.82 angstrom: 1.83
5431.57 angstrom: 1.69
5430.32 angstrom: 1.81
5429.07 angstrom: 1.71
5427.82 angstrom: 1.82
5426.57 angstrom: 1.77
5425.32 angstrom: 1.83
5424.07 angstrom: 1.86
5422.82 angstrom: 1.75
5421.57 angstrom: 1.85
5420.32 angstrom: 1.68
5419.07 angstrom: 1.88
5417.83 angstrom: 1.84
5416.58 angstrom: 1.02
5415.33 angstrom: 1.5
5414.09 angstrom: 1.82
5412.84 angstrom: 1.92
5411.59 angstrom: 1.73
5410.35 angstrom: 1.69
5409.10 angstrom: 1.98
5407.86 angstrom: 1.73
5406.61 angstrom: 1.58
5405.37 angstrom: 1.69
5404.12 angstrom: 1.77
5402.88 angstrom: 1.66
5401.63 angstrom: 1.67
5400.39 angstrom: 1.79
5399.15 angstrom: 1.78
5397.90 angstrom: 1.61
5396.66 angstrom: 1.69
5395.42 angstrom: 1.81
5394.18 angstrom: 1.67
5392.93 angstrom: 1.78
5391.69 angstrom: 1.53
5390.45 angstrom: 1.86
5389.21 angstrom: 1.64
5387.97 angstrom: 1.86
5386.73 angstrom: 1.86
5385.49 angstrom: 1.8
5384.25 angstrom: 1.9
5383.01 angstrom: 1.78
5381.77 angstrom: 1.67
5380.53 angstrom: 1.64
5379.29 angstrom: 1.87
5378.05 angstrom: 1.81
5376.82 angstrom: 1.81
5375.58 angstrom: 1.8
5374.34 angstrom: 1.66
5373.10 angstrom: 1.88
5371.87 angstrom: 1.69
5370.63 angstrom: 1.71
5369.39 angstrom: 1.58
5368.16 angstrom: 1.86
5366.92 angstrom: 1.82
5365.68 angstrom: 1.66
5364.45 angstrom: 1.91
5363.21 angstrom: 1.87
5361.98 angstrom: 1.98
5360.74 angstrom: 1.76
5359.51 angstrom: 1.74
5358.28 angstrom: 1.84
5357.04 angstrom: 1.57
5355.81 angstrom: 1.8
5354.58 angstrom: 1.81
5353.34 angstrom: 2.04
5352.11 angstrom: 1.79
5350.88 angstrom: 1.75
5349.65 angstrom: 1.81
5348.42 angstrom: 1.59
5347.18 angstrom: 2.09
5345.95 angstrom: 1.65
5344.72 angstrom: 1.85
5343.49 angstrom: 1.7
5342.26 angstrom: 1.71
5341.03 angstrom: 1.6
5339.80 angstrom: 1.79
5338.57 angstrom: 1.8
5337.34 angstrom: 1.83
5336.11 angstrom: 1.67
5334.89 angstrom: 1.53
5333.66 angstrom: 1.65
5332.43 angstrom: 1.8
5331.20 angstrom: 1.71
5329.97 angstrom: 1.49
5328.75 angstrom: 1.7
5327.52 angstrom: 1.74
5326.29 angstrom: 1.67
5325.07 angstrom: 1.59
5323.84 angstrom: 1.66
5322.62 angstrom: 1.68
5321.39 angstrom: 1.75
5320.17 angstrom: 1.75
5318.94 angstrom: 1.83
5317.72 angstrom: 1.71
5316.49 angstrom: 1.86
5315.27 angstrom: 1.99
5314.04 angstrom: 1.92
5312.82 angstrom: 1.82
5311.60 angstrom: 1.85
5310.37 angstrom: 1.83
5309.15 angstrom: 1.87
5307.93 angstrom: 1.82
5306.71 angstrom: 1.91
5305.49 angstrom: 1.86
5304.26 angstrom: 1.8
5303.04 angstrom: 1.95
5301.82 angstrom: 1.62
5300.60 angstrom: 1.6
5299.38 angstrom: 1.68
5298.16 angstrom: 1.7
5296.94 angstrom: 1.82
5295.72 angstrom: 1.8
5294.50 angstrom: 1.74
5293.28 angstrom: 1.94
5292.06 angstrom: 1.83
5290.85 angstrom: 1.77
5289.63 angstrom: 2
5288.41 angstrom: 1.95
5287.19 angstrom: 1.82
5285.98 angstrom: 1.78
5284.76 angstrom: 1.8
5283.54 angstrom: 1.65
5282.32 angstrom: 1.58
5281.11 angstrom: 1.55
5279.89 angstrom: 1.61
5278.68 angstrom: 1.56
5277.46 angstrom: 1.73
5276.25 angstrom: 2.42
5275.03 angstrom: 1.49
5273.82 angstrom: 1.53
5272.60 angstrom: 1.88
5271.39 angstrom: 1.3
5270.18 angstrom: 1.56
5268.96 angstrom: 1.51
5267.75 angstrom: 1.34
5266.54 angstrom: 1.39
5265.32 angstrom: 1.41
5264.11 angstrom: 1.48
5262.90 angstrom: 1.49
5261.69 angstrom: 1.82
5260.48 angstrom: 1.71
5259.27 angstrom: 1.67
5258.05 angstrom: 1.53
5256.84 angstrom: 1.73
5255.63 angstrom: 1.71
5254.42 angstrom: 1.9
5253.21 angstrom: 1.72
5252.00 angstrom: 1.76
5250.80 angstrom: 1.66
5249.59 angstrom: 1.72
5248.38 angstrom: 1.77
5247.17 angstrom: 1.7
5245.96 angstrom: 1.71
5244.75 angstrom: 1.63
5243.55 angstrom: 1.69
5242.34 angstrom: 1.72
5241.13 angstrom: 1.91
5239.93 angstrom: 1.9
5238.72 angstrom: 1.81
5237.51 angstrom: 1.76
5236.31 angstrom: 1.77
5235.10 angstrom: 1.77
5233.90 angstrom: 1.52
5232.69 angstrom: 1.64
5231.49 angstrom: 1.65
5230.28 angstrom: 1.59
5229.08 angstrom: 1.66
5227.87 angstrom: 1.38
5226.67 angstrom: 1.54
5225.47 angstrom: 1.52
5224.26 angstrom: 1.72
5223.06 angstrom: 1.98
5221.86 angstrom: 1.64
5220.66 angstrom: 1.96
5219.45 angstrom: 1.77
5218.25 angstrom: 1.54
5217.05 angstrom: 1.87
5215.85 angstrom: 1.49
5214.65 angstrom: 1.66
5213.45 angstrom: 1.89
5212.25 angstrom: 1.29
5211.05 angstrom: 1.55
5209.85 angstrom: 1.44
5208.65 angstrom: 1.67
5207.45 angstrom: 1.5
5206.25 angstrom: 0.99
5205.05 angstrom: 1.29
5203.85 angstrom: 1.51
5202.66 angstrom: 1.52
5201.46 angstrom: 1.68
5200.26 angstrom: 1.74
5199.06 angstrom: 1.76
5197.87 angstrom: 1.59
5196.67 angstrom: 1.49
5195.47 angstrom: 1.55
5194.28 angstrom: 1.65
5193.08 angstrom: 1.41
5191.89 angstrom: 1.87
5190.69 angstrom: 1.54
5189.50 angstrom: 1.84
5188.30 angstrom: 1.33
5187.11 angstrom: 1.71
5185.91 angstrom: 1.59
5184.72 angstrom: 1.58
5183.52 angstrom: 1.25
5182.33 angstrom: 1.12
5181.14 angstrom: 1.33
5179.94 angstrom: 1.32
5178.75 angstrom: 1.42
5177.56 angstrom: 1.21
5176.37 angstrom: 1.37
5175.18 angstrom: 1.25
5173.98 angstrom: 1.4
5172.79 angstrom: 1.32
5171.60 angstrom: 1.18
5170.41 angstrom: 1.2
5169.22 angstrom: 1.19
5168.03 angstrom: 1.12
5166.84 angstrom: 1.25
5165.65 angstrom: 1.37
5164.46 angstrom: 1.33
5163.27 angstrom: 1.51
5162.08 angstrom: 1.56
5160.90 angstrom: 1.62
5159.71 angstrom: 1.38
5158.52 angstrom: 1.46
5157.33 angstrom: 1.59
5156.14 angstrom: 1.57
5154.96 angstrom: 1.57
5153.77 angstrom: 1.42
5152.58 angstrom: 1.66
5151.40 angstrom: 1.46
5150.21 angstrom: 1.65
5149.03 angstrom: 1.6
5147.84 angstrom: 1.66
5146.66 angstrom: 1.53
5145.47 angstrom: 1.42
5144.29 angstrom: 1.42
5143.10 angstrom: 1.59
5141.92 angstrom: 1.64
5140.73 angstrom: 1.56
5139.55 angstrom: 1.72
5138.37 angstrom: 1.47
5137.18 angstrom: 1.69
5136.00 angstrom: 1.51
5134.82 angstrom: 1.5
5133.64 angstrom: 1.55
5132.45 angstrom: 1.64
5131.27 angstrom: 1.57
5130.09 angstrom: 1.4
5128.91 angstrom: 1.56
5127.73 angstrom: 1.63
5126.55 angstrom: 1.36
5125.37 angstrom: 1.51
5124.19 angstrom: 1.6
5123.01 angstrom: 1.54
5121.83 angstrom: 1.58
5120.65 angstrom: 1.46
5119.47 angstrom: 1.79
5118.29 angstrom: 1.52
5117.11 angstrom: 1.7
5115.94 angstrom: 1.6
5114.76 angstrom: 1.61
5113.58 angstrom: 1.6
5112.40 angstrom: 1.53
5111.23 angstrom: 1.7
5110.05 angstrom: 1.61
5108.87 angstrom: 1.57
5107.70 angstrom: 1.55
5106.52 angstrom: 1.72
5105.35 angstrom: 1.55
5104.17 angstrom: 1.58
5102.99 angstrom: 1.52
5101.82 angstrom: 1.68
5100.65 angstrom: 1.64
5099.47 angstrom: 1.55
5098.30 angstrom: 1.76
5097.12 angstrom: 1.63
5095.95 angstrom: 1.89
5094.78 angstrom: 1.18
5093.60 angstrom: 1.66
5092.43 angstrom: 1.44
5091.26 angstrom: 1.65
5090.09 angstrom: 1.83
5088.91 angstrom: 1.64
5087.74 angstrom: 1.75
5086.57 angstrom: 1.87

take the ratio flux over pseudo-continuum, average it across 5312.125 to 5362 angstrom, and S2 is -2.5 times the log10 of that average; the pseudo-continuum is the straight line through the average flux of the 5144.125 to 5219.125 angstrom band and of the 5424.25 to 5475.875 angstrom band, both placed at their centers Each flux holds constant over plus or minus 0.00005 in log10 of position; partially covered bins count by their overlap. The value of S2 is -0.06 mag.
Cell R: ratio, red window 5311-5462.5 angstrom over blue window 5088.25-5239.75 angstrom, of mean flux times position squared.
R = 1.23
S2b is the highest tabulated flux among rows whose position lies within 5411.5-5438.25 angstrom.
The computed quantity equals 1.92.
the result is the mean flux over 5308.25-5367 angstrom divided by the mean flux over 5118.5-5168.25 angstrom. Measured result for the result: 1.16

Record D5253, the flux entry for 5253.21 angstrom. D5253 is 1.72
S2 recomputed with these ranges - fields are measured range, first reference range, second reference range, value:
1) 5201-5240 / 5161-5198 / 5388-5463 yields -0.10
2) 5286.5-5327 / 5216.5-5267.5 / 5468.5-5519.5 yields -0.07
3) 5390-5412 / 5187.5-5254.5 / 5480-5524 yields -0.02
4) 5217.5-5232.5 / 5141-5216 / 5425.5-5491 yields -0.10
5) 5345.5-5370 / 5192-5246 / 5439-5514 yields -0.07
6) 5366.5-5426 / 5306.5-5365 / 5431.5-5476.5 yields 0.02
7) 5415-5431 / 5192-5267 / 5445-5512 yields -0.01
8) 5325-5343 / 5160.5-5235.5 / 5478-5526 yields -0.06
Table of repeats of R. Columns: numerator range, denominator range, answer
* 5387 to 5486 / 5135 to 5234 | 1.26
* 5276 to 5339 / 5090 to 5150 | 1.20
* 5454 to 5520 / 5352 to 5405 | 1.02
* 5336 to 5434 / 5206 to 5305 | 1.10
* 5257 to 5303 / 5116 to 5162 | 1.14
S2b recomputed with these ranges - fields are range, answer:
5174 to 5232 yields 1.98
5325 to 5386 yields 2.09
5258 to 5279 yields 2.42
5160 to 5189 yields 1.71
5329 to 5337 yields 1.8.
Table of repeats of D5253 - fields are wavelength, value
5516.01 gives 1.86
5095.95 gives 1.89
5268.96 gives 1.51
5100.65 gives 1.64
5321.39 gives 1.75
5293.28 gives 1.94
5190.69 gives 1.54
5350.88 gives 1.75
